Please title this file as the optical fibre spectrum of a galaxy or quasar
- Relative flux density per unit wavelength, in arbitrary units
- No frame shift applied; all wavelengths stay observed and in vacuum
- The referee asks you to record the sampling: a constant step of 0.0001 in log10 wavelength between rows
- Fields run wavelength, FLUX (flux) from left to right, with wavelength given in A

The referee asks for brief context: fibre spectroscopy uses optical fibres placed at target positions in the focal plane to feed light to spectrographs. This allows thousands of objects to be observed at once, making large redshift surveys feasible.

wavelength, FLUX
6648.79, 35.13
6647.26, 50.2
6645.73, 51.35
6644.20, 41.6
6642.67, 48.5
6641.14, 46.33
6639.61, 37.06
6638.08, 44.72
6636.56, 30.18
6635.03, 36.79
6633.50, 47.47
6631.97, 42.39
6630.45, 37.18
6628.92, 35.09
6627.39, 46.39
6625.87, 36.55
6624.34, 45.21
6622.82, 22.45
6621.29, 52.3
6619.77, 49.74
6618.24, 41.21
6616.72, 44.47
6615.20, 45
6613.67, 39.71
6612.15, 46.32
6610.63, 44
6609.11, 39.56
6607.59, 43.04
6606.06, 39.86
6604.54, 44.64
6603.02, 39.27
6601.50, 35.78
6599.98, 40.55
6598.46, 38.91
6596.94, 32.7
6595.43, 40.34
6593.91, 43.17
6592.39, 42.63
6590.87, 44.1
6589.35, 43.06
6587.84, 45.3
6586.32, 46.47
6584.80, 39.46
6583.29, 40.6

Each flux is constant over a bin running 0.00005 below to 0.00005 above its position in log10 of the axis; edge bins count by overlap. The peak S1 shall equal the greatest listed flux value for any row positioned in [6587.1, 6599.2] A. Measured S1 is 45.3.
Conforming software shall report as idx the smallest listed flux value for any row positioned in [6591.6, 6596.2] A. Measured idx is 40.34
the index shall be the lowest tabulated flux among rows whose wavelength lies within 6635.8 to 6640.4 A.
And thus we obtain 30.18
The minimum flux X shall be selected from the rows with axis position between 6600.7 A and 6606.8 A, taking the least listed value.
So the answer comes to 35.78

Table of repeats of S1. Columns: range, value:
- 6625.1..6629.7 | 46.39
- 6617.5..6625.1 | 52.3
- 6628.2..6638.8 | 47.47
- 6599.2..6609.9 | 44.64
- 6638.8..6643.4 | 48.5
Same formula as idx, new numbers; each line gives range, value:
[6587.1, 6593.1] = 42.63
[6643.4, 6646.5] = 41.6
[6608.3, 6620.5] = 39.56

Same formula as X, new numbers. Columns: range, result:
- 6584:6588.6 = 39.46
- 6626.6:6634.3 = 35.09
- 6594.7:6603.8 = 32.7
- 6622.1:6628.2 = 22.45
